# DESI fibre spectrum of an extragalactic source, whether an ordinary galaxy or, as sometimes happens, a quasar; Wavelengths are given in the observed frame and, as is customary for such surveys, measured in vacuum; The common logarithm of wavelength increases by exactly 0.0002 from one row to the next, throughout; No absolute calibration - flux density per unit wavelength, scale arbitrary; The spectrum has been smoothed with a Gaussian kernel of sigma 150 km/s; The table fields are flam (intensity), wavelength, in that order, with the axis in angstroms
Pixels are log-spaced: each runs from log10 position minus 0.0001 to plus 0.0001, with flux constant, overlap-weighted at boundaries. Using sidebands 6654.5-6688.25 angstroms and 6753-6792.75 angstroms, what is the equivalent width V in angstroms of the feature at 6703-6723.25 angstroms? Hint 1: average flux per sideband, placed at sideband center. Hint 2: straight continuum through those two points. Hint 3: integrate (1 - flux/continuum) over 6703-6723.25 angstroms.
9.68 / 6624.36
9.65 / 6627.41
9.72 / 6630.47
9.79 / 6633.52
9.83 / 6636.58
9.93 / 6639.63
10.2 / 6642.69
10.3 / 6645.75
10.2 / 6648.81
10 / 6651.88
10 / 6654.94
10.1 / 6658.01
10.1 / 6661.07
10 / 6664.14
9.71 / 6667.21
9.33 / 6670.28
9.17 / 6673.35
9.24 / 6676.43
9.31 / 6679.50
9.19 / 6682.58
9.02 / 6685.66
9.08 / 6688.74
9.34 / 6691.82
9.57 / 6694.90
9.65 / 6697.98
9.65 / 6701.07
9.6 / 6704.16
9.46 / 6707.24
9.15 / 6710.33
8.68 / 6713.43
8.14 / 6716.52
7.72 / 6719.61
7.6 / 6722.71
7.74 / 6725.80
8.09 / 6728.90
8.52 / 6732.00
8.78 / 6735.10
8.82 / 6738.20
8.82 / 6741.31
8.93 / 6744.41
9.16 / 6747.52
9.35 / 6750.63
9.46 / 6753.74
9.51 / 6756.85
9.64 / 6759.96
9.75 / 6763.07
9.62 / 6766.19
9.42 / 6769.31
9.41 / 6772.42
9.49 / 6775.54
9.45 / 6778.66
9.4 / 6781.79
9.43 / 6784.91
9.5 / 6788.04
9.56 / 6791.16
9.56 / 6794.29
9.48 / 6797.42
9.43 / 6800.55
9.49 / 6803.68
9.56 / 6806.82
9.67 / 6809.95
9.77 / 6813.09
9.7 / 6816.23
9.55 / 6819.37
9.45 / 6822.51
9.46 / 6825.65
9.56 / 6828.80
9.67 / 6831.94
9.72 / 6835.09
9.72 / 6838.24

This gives 1.9 angstroms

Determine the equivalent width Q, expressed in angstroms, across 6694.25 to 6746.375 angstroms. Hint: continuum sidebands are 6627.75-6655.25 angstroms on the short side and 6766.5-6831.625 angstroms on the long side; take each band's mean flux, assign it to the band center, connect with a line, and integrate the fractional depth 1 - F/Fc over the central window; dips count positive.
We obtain 5.4 angstroms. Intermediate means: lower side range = 9.98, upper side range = 9.52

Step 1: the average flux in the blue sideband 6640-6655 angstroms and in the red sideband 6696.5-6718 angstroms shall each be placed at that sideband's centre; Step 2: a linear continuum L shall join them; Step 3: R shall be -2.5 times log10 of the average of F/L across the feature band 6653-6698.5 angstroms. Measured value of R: 0.02 mag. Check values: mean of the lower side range 10.1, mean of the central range 9.52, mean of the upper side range 9.19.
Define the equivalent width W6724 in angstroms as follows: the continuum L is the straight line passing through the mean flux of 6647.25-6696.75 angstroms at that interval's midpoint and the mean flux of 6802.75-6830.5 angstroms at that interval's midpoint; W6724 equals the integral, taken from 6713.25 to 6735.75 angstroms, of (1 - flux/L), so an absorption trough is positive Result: 3.5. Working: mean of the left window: 9.59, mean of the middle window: 8.1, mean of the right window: 9.58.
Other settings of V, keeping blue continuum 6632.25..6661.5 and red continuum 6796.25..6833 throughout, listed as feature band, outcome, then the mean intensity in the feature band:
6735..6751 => 1.3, 8.96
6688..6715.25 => 1.5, 9.35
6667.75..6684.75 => 1.2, 9.27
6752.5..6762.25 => 0.2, 9.56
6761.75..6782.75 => 0.4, 9.5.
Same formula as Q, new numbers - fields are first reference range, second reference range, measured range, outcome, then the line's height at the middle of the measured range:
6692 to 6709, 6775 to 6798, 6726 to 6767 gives 2.0 angstroms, 9.52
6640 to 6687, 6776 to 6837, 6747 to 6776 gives 0.3 angstroms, 9.6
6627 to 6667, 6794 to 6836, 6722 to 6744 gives 3.1 angstroms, 9.77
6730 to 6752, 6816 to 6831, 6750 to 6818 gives -2.3 angstroms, 9.23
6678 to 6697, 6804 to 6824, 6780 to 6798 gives 0.1 angstroms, 9.54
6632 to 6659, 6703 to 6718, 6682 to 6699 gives 0.0 angstroms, 9.32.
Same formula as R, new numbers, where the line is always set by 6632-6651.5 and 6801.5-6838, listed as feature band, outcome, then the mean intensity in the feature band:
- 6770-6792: 0.03 mag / 9.46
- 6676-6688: 0.09 mag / 9.18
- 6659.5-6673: 0.03 mag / 9.74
